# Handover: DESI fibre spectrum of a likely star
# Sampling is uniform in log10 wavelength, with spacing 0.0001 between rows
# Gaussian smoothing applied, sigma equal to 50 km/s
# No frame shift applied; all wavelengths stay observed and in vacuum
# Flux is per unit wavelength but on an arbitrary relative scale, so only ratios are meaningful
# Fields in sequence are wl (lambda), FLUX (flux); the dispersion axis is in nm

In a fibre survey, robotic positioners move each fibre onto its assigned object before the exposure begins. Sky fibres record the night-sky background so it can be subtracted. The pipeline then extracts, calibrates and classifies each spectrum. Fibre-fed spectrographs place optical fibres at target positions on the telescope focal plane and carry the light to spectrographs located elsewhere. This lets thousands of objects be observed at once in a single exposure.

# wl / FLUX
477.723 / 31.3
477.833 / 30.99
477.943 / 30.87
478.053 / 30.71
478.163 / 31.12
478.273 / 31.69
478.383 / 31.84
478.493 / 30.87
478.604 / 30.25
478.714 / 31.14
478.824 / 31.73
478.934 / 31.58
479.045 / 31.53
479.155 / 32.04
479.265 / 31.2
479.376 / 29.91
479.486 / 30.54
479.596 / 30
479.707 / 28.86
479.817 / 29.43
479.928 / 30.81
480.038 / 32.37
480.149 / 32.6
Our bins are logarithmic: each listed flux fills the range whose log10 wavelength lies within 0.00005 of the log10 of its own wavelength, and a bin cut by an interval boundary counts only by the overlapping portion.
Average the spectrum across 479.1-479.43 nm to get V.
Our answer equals 31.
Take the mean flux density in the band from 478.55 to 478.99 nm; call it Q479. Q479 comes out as 31.2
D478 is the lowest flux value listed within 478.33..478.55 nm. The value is 30.87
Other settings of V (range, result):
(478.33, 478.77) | 31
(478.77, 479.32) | 31.6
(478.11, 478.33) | 31.4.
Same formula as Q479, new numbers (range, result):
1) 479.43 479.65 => 30.4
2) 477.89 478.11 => 30.8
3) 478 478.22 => 31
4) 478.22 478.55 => 31.4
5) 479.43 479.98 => 29.9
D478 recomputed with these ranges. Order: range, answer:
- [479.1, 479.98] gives 28.86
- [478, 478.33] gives 30.71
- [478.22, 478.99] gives 30.25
